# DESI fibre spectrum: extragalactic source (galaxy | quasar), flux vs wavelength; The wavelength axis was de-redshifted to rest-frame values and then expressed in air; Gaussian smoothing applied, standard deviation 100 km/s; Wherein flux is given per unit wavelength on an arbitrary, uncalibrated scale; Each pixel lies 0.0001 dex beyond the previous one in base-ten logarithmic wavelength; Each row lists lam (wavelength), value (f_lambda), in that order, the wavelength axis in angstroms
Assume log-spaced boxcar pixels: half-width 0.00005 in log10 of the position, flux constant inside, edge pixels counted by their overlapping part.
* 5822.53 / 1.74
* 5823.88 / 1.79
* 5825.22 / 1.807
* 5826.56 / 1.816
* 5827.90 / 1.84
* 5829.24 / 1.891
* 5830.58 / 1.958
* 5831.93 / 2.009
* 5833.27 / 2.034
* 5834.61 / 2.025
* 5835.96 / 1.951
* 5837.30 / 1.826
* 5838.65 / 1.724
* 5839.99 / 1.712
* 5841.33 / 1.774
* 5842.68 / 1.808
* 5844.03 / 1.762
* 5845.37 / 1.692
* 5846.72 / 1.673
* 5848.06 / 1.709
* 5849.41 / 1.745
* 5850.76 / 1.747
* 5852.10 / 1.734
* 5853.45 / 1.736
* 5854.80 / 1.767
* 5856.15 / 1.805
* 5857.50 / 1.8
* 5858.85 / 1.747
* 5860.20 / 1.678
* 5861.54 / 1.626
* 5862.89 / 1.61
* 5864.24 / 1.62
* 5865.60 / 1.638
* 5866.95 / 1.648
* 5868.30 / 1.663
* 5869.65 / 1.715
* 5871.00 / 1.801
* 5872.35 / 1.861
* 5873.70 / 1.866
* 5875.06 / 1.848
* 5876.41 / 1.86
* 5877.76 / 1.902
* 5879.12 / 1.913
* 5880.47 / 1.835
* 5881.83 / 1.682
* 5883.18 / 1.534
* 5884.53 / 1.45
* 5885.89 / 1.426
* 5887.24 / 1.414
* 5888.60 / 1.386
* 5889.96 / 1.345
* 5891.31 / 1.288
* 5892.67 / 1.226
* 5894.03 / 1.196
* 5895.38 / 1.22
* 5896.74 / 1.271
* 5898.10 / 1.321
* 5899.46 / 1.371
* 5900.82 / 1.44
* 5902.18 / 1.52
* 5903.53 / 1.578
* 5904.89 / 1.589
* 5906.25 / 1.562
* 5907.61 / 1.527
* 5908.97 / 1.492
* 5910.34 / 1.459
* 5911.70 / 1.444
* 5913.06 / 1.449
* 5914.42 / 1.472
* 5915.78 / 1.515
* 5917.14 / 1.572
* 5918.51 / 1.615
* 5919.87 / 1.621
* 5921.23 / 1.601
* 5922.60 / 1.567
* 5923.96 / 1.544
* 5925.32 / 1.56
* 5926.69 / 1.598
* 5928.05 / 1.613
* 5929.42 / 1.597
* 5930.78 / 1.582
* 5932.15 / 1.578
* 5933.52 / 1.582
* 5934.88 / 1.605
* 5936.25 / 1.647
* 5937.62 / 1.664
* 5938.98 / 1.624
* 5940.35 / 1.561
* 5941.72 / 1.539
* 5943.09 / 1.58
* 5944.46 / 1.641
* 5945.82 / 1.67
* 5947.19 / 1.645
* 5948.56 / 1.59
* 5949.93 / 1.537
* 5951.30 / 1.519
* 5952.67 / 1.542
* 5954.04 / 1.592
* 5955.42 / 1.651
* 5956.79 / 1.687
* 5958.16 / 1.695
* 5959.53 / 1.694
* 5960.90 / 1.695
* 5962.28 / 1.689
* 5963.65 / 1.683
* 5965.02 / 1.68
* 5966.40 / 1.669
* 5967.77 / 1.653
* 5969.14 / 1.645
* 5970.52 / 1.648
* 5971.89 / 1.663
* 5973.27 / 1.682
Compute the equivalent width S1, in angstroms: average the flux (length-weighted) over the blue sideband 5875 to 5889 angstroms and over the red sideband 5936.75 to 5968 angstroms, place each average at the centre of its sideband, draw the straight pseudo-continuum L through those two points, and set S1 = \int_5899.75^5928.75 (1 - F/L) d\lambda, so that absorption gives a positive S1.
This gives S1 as 1.9 angstroms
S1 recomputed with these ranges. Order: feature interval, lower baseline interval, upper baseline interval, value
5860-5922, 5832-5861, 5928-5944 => 5.0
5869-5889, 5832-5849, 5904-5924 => -0.4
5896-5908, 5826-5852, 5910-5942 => 1.3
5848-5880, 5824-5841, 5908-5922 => -0.2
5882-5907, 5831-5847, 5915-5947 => 4.3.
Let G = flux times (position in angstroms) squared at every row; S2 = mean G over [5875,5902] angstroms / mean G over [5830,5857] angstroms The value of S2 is 0.84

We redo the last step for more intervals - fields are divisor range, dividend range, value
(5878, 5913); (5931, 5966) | 1.13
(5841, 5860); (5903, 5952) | 0.92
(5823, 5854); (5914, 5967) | 0.92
